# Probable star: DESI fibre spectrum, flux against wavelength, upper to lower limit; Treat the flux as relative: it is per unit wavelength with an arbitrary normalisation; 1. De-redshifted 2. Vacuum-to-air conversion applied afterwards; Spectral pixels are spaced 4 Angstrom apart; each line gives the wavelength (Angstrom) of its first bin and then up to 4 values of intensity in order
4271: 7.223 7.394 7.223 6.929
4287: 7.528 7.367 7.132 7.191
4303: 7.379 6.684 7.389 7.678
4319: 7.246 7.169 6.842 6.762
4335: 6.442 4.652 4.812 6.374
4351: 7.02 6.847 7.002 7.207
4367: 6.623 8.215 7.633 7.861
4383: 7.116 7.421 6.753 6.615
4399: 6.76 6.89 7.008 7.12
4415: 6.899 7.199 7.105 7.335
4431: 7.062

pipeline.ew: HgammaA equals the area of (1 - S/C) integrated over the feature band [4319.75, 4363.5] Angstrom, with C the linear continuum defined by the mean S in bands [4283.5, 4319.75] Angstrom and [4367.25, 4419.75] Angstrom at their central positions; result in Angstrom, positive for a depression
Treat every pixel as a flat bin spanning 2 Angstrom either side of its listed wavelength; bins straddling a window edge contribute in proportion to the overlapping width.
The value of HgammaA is 4.6 Angstrom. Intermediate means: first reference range 7.27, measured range 6.46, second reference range 7.17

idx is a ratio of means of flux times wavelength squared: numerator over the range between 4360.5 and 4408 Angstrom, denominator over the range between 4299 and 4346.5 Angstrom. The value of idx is 1.1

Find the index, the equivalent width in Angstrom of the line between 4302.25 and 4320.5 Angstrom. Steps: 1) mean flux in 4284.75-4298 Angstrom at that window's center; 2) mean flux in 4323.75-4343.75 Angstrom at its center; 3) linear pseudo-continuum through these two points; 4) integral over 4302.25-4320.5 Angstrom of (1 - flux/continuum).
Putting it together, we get -1.5 Angstrom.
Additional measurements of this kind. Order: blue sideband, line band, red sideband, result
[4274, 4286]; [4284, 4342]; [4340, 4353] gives -2.9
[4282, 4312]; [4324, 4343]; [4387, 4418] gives 2.7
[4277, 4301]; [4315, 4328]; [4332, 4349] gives -2.0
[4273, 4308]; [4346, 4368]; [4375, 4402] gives 0.8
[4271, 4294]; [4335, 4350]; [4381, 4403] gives 3.2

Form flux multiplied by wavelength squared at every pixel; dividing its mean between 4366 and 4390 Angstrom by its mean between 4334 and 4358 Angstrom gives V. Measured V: 1.3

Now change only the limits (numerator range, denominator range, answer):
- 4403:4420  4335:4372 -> 1.11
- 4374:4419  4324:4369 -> 1.13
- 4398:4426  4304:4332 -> 1.03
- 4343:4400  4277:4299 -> 1.01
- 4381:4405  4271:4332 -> 1.00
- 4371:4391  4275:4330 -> 1.08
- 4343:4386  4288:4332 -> 1.01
